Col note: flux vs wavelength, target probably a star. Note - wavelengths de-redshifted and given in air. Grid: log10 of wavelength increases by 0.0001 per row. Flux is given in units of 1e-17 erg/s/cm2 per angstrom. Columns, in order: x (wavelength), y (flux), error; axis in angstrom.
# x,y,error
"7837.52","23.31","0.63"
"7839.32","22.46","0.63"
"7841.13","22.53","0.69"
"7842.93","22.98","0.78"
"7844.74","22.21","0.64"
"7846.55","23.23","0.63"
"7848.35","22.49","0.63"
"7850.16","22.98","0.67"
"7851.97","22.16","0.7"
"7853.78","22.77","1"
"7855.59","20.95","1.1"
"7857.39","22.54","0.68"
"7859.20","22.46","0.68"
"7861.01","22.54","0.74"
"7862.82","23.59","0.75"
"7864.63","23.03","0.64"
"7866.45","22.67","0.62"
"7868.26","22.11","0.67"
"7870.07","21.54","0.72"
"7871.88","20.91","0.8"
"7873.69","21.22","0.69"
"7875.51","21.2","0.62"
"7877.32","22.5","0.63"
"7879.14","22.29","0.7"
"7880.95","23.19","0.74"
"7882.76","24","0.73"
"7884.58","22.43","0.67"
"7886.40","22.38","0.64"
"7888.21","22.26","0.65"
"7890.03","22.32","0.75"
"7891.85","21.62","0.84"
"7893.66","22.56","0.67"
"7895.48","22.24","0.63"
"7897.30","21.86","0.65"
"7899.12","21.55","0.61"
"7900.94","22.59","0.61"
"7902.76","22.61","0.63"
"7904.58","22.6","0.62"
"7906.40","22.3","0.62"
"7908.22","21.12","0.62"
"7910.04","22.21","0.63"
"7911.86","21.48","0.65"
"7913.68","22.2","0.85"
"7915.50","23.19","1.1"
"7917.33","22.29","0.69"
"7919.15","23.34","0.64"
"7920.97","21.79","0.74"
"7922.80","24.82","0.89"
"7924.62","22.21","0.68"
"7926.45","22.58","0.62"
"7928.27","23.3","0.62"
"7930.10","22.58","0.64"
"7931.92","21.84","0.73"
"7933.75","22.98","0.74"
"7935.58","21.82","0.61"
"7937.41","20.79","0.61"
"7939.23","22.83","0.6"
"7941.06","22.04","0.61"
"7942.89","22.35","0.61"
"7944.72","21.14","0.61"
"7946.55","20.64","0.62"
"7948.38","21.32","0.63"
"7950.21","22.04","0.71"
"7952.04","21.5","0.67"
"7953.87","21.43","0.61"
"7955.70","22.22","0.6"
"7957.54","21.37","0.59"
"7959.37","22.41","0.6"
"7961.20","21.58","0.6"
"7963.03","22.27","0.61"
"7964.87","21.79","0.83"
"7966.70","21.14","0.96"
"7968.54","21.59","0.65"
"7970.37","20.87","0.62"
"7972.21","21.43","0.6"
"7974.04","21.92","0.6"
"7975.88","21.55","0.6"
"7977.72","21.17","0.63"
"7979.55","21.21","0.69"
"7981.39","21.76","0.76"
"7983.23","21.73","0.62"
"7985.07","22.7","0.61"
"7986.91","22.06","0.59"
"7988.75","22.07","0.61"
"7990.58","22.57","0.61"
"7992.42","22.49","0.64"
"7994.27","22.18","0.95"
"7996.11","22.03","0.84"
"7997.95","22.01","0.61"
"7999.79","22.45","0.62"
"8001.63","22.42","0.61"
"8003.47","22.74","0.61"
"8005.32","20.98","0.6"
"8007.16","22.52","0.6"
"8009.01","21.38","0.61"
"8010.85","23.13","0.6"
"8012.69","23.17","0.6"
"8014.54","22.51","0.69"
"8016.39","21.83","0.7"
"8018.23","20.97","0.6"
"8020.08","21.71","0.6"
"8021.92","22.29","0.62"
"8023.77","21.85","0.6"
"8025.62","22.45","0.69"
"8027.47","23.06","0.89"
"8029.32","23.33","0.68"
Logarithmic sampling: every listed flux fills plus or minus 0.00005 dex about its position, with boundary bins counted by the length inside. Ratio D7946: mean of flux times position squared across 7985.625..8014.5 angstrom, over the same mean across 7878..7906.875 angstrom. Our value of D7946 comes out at 1.02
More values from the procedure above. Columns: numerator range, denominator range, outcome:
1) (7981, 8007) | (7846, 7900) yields 1.02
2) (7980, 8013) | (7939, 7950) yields 1.04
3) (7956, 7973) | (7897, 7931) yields 0.97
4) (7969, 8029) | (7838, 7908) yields 1.02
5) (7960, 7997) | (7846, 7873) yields 1.00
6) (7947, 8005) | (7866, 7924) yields 1.00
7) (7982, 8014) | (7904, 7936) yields 1.01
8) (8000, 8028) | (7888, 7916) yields 1.03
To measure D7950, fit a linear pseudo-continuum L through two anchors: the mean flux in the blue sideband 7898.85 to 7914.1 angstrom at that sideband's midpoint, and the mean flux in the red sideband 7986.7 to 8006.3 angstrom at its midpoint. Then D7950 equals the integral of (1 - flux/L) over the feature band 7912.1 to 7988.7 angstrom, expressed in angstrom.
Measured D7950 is 0.53 angstrom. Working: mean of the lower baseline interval 22.1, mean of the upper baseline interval 22.2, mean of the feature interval 22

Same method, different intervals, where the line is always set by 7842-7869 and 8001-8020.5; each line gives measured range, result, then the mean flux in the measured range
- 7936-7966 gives 0.77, 21.7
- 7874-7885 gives -0.01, 22.5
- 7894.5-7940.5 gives 0.08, 22.4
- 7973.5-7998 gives 0.26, 22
